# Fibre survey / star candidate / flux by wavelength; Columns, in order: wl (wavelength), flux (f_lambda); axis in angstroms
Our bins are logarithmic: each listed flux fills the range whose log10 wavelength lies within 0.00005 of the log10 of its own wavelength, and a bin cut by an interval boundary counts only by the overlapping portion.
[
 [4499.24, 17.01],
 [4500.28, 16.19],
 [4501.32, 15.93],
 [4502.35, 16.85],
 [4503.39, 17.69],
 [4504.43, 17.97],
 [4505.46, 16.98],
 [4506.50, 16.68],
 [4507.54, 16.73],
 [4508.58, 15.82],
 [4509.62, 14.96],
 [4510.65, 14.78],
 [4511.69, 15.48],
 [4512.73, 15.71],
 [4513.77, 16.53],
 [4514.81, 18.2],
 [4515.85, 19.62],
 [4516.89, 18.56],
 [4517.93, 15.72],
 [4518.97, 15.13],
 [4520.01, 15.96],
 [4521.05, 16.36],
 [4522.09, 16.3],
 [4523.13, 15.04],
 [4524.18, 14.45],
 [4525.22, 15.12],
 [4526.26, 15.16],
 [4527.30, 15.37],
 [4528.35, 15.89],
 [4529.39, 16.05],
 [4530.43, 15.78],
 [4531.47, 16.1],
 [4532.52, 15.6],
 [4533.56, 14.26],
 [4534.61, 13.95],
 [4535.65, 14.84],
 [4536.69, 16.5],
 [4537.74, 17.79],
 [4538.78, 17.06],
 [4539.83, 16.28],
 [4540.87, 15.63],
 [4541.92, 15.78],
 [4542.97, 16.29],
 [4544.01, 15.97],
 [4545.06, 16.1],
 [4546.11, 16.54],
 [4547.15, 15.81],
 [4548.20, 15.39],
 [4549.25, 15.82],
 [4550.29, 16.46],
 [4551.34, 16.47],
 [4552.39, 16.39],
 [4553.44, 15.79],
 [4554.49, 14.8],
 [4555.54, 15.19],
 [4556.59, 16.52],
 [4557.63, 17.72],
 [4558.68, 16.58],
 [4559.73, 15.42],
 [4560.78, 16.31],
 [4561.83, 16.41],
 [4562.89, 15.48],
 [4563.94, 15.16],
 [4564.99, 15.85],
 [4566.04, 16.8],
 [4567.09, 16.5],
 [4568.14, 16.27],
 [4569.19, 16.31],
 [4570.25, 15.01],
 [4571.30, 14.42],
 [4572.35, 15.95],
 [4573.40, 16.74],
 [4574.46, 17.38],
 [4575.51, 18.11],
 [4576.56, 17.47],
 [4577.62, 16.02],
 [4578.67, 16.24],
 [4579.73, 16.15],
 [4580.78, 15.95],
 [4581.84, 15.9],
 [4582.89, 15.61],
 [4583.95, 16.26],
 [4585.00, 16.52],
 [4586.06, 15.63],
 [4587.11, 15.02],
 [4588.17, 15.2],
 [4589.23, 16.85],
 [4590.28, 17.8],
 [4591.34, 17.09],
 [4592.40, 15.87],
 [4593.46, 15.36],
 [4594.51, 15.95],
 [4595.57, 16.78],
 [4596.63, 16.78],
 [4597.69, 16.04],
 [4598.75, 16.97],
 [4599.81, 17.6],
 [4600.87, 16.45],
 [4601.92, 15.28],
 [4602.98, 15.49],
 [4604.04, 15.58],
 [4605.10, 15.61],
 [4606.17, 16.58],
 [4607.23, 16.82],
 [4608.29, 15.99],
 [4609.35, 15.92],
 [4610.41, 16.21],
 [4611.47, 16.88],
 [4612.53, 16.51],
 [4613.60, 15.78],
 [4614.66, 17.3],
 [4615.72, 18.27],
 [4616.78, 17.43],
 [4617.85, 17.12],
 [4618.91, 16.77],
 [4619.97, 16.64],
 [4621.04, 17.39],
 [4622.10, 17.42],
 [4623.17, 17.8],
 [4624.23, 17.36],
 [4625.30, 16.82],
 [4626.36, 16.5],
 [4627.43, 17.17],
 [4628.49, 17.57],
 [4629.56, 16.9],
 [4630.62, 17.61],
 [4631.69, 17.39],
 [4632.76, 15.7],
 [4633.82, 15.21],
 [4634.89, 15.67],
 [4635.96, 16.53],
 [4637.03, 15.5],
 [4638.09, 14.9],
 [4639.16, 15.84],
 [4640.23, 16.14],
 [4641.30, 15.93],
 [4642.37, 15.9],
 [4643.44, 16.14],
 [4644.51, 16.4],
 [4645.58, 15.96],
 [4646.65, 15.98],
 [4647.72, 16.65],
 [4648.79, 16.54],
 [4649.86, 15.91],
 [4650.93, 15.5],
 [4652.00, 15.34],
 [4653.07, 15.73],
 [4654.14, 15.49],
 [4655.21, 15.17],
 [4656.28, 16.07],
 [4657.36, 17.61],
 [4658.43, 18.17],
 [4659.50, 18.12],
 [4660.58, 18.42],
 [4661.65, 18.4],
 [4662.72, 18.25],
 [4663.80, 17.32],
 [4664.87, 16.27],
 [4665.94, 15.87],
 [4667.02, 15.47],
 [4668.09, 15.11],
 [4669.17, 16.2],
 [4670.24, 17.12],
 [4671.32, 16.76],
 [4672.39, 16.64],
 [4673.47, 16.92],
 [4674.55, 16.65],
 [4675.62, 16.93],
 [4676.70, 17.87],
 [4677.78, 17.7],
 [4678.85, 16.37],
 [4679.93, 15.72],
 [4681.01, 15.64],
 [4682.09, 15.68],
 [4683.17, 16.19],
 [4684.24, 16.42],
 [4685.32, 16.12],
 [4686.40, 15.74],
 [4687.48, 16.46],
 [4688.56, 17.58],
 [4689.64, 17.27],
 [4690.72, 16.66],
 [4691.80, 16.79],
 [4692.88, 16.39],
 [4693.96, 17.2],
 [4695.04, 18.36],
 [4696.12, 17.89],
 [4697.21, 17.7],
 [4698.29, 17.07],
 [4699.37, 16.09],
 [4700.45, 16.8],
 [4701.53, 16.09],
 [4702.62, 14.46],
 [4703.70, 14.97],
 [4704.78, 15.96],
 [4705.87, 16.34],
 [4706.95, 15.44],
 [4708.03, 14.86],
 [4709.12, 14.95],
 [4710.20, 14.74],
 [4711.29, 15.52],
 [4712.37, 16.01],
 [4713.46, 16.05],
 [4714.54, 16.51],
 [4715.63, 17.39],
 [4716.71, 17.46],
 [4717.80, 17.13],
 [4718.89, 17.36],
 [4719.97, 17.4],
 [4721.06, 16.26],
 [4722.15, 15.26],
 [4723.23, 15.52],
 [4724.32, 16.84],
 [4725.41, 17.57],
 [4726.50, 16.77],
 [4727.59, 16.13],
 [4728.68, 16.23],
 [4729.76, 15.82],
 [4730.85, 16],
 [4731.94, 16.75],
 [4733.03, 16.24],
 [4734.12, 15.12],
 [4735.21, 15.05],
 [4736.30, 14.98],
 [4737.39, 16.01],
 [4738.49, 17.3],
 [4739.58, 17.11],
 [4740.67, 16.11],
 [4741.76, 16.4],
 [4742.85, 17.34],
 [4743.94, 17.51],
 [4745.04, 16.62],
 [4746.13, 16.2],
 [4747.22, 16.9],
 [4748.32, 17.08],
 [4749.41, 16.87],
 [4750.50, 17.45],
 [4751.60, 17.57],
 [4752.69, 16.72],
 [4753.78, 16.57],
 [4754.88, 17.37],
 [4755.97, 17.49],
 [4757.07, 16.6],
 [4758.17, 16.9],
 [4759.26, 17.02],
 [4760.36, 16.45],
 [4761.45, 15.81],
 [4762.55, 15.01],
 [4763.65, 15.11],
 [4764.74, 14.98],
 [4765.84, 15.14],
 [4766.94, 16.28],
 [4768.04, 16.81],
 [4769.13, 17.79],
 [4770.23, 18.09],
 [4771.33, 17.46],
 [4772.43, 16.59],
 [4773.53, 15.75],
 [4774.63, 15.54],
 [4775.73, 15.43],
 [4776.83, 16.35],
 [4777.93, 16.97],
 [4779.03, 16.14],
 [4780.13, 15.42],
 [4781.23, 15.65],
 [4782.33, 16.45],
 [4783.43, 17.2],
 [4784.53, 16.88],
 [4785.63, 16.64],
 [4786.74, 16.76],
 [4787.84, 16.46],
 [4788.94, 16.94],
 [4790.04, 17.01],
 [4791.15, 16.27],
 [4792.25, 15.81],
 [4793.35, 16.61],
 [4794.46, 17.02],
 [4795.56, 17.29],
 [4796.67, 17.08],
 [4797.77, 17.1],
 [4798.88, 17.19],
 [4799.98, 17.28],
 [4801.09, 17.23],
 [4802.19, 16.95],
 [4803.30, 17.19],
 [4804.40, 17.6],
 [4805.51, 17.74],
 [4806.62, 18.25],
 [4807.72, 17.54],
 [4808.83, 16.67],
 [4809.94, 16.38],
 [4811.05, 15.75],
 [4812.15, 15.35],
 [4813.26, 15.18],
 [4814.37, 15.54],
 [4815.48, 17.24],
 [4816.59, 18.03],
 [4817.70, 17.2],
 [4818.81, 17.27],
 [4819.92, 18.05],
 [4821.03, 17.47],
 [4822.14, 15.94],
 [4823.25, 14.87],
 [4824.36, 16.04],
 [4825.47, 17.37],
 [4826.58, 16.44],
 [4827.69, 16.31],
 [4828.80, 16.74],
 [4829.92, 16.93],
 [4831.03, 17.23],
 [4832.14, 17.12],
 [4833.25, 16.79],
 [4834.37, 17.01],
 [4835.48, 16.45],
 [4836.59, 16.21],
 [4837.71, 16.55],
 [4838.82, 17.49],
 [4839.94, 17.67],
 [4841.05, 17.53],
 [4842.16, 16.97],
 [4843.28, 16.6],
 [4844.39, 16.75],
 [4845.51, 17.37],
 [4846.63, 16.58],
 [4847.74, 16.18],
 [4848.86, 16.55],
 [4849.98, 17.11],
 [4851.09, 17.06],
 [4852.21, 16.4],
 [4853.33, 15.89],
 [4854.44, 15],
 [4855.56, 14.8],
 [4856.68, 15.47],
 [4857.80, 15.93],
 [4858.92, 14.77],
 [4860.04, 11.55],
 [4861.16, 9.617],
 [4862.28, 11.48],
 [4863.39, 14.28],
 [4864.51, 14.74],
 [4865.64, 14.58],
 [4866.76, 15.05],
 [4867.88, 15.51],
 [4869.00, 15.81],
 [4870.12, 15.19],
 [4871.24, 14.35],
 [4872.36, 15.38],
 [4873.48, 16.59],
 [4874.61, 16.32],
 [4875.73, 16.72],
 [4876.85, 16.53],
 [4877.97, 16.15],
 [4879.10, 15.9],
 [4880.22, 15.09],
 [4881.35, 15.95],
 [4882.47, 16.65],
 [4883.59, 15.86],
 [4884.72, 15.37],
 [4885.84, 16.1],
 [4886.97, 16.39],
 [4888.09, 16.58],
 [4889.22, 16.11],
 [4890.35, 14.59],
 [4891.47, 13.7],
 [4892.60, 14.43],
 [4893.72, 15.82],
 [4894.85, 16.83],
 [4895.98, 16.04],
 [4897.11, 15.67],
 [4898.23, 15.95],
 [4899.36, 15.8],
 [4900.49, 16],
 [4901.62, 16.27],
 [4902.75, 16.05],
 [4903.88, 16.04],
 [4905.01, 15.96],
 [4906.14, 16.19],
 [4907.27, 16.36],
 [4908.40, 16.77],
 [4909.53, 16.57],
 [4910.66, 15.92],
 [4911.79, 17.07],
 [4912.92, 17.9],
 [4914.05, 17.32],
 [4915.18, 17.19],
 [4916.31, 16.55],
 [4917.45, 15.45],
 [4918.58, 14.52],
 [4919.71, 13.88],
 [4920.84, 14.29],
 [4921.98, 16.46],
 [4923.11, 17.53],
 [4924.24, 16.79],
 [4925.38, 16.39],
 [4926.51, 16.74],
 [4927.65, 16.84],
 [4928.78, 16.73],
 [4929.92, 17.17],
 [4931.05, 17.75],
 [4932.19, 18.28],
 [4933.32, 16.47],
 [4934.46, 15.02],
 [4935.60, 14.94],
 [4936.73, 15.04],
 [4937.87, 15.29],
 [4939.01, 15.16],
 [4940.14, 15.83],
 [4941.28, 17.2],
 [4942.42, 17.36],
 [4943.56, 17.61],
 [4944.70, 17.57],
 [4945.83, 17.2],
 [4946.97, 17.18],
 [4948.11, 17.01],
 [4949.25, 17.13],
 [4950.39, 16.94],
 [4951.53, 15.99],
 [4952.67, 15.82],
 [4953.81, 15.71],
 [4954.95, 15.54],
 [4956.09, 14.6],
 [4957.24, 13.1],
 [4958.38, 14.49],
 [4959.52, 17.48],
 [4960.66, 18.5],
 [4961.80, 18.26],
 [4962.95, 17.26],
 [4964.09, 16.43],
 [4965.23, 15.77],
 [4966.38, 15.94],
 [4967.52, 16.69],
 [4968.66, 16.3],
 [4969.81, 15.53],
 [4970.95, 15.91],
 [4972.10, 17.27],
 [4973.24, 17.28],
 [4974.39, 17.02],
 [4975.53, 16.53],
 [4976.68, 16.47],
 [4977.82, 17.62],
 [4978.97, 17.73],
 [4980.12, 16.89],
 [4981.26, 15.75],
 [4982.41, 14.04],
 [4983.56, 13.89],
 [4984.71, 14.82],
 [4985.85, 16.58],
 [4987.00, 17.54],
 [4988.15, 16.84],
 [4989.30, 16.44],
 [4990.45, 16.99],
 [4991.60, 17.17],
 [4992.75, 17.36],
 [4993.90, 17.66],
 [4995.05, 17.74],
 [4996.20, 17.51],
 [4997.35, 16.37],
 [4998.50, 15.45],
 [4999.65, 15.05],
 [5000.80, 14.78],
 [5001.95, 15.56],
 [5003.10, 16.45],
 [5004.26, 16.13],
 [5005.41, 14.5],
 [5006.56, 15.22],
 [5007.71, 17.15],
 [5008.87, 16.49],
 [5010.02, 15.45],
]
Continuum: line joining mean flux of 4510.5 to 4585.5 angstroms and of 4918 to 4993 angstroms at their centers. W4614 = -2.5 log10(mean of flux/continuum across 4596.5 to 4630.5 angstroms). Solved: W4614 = -0.04 mag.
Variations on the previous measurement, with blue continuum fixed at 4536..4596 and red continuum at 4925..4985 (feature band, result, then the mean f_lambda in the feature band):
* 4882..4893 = 0.051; 15.6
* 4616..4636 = -0.046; 16.9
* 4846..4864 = 0.097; 14.9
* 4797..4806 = -0.064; 17.3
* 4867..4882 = 0.036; 15.8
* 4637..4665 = -0.015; 16.5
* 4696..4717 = 0.013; 16.1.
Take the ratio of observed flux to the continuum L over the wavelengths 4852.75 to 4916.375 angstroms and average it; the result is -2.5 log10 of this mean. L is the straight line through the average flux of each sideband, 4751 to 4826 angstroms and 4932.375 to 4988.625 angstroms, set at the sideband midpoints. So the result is 0.059 mag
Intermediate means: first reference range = 16.6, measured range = 15.6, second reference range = 16.3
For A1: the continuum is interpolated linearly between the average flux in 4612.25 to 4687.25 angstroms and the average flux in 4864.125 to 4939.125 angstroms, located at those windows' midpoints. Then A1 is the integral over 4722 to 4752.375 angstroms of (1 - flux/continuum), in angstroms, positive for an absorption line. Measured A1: -0.2 angstroms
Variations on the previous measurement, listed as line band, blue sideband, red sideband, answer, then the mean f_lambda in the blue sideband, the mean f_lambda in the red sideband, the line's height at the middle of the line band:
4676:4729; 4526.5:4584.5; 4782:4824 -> 0.2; 16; 16.8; 16.5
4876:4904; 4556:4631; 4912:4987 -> 0.9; 16.5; 16.4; 16.4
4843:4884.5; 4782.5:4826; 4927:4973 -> 3.0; 16.8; 16.4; 16.7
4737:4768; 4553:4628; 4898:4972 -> -0.4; 16.4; 16.3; 16.4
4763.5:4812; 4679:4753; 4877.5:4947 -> -1.0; 16.4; 16.2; 16.3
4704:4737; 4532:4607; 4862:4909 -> -0.4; 16.1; 15.7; 15.9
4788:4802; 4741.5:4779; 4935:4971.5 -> -0.3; 16.6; 16.3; 16.5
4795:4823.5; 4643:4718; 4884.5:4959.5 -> -1.1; 16.5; 16.1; 16.3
